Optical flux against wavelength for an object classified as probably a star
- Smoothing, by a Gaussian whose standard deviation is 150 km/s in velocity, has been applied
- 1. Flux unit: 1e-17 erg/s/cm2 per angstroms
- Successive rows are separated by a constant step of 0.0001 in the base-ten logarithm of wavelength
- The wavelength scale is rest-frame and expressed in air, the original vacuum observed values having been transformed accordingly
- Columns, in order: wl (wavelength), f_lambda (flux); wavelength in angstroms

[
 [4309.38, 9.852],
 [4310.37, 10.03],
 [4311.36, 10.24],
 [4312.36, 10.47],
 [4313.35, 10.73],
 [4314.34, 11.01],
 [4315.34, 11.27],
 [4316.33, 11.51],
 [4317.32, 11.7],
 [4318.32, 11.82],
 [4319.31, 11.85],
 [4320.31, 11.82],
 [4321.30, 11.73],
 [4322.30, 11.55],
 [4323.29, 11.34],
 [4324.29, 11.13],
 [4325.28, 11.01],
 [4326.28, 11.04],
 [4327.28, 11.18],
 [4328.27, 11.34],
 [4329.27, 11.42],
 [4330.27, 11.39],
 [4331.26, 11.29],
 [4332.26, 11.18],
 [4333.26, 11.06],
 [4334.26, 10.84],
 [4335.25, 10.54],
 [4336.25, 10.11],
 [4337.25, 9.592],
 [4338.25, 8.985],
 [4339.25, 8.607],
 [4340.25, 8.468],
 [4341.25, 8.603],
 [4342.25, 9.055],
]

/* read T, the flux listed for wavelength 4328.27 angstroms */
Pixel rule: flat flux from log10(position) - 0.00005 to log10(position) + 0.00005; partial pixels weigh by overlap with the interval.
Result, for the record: 11.34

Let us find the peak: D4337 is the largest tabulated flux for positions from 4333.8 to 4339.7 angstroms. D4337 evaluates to 10.84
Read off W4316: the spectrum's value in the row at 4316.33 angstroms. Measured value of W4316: 11.51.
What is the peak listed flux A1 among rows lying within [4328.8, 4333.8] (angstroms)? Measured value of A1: 11.42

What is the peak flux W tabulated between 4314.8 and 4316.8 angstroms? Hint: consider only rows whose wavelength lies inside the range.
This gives 11.51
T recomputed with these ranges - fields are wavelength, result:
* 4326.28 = 11.04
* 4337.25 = 9.592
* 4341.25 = 8.603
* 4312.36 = 10.47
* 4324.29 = 11.13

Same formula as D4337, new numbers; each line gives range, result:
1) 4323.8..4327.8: 11.18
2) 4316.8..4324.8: 11.85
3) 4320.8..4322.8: 11.73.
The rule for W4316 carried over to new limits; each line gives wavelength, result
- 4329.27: 11.42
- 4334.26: 10.84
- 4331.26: 11.29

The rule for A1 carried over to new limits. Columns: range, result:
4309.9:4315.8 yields 11.27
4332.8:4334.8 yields 11.06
